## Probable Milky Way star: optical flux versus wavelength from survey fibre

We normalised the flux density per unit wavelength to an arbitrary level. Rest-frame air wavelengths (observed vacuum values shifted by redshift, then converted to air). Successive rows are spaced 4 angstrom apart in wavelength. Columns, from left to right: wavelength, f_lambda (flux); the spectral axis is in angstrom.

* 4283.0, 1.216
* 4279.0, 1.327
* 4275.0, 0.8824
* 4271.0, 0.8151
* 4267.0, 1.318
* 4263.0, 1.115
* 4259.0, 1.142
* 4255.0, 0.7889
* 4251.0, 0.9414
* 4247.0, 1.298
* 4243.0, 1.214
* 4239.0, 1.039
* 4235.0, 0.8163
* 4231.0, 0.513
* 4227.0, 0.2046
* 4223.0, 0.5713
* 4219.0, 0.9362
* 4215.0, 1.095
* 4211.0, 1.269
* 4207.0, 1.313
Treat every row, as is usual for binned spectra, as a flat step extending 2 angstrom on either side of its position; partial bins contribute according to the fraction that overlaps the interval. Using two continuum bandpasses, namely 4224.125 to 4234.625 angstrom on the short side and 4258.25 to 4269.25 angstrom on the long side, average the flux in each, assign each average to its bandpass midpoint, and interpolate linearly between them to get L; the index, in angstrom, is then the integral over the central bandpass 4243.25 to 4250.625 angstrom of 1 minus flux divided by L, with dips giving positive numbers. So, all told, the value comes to -3.44 angstrom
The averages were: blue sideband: 0.447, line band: 1.2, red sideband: 1.19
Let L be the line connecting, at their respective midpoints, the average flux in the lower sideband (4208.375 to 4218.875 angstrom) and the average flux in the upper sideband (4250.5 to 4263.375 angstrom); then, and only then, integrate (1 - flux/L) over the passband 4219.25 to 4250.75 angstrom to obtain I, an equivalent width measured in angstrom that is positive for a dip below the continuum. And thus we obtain 7.0 angstrom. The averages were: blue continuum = 1.15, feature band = 0.823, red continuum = 0.988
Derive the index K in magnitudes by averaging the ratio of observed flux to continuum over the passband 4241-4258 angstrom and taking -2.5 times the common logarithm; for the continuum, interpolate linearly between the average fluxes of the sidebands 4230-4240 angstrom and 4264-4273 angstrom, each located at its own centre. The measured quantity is -0.18 mag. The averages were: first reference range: 0.792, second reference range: 1.07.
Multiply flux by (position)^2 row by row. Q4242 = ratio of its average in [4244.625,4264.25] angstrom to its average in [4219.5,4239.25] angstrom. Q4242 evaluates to 1.7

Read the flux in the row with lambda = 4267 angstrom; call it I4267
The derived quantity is 1.318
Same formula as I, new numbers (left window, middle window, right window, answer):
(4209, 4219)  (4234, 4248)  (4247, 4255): -0.9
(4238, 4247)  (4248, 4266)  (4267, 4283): 1.5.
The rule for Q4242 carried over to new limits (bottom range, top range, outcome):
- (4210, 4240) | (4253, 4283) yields 1.39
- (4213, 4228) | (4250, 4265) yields 1.39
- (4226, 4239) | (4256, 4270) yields 1.87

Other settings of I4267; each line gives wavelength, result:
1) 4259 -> 1.142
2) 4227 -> 0.2046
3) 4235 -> 0.8163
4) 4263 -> 1.115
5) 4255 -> 0.7889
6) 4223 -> 0.5713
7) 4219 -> 0.9362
